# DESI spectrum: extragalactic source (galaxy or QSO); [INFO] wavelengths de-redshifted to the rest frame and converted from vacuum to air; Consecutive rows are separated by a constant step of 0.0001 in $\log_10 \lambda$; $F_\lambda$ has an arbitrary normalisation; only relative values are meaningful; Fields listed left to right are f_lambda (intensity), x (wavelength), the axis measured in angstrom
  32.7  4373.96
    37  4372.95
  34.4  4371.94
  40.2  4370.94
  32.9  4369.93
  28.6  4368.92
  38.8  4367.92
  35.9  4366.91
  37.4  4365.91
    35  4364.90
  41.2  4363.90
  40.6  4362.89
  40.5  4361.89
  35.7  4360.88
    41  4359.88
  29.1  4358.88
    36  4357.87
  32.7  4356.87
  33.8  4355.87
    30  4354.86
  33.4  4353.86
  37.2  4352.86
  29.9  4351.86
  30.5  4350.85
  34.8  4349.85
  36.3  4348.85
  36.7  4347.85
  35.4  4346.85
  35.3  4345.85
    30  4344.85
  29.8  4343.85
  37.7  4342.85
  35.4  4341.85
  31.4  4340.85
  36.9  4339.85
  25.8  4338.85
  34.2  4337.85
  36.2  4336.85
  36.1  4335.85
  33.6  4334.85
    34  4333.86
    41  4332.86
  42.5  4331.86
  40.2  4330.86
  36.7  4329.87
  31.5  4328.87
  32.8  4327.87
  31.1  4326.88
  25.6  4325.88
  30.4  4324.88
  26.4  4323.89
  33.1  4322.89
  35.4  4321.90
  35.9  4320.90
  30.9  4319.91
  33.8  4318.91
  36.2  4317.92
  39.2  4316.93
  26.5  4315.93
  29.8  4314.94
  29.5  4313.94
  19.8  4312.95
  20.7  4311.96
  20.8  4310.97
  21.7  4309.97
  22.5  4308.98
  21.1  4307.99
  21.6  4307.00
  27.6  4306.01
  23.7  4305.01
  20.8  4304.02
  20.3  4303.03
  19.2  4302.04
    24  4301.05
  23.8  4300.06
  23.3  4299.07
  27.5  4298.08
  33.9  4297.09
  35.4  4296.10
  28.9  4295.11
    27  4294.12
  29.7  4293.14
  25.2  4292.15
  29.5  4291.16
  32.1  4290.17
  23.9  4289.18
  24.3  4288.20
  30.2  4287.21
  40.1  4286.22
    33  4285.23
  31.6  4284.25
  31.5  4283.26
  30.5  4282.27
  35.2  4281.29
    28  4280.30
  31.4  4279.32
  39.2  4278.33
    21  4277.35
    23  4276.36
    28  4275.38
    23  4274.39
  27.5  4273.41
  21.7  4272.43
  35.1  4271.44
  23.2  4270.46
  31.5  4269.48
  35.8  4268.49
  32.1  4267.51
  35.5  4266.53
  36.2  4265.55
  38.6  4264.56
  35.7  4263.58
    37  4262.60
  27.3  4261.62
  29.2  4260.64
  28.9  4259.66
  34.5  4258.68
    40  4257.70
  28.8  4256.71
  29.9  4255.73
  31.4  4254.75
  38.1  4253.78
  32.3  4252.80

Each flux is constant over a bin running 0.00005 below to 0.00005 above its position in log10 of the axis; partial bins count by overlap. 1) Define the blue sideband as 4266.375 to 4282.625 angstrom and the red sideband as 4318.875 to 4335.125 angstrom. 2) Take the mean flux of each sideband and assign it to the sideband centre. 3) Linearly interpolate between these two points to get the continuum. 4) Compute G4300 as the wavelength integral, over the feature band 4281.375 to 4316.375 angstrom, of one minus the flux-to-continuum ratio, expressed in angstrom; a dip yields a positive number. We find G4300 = 5.2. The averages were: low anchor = 29.4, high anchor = 33.8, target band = 26.7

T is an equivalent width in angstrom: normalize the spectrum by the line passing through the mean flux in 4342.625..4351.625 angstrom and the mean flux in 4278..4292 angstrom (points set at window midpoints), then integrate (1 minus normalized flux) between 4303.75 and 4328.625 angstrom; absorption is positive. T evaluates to 3.5 angstrom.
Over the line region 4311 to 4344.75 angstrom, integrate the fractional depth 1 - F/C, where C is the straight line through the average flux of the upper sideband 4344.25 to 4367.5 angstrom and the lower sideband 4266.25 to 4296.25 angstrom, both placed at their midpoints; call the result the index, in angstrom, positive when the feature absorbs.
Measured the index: 0.6 angstrom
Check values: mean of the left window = 29.7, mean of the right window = 35.1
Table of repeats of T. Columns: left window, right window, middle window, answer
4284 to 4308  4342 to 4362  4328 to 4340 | -1.4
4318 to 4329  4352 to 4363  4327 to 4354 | -1.0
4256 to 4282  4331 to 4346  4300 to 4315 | 4.7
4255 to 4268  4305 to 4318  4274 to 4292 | 0.1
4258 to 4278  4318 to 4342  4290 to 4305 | 2.6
